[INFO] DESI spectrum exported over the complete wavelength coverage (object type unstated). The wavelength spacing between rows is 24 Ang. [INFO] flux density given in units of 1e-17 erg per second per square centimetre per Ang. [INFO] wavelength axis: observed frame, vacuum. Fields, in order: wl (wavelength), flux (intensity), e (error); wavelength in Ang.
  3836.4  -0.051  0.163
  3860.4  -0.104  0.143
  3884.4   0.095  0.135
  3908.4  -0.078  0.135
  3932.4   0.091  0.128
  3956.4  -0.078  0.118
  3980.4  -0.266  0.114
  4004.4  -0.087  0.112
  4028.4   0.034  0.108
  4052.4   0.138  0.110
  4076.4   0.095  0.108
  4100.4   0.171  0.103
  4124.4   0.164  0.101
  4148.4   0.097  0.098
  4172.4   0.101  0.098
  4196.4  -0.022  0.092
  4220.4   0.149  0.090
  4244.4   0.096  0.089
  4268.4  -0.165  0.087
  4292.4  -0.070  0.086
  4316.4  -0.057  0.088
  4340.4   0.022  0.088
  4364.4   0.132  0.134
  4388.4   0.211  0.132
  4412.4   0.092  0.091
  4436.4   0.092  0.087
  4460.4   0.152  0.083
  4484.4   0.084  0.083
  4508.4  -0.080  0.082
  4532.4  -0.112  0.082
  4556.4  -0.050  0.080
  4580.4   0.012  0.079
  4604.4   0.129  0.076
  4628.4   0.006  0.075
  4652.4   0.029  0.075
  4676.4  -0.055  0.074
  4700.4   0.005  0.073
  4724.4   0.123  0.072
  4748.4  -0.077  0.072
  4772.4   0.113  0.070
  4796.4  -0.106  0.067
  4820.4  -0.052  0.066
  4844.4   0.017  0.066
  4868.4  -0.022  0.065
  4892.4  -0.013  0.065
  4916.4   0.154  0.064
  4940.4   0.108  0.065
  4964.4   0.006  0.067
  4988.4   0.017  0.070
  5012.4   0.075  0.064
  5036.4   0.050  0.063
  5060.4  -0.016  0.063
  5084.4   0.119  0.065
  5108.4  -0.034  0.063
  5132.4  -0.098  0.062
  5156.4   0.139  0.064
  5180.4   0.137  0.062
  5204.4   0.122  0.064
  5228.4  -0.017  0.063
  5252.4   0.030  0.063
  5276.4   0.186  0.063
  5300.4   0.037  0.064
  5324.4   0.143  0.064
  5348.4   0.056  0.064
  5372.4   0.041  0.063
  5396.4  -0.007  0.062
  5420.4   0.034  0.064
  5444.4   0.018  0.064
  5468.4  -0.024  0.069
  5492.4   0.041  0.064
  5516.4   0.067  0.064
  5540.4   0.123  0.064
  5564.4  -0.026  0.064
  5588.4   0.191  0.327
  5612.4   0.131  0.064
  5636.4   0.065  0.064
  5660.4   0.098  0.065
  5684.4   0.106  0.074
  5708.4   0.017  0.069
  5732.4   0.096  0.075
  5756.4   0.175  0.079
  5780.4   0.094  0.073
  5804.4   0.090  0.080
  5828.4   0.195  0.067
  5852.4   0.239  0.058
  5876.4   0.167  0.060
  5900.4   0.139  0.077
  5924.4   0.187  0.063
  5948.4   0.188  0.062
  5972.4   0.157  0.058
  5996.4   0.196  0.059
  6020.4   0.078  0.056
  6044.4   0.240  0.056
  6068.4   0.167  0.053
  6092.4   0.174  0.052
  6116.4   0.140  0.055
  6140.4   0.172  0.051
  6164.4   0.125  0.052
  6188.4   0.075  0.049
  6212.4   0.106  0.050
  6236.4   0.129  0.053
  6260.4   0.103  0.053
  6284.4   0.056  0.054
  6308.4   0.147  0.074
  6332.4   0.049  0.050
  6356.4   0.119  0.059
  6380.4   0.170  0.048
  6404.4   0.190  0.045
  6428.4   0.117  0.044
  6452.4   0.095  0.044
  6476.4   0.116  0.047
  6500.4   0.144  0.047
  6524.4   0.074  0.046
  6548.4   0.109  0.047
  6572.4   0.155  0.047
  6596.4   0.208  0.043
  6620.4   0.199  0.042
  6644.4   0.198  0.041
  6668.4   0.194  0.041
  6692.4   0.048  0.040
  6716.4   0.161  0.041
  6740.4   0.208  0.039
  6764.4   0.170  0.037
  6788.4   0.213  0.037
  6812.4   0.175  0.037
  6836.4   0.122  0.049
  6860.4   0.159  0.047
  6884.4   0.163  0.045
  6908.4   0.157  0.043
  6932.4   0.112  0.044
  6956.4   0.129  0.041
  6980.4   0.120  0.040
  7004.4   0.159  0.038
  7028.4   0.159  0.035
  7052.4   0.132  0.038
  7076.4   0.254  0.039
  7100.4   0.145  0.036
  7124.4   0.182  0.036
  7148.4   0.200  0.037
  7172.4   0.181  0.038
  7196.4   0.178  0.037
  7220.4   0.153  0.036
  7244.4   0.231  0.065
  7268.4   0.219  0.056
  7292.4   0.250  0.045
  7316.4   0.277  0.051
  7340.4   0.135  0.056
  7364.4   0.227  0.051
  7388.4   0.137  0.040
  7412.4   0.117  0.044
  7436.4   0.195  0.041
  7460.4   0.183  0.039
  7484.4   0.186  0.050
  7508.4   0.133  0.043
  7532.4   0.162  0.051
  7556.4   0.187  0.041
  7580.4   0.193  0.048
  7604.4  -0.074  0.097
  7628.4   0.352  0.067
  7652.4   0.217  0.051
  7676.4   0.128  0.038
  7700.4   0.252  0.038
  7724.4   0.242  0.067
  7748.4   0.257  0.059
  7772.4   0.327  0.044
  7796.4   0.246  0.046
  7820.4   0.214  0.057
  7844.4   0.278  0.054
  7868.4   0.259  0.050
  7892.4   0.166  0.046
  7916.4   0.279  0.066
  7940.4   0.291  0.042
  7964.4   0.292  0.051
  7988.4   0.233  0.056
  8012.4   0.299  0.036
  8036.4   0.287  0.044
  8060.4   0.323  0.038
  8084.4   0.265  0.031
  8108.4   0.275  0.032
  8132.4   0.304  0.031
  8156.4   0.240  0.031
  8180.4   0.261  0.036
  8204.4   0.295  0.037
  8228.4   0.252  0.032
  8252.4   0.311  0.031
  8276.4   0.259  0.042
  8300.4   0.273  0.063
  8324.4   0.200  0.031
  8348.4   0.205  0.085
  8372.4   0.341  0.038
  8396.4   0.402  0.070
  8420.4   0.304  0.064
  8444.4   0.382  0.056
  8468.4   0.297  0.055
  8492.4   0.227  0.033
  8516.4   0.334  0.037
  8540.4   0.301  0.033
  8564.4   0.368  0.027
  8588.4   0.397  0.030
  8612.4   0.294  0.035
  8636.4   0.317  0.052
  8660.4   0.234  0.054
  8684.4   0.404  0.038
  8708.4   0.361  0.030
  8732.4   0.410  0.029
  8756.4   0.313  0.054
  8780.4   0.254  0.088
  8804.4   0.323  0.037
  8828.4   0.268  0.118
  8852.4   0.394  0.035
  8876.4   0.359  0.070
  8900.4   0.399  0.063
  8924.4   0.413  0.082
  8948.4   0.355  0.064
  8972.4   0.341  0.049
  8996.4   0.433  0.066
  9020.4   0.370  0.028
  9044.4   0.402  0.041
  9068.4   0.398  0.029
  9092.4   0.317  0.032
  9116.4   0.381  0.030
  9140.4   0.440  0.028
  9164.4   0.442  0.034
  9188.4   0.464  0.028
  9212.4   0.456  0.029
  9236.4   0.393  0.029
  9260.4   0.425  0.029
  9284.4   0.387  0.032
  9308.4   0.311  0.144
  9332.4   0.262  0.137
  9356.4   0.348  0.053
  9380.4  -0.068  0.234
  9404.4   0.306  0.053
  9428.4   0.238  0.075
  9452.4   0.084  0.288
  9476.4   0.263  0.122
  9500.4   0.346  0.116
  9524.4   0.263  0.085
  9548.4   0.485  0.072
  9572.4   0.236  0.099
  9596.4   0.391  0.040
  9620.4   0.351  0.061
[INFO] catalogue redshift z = 0.93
